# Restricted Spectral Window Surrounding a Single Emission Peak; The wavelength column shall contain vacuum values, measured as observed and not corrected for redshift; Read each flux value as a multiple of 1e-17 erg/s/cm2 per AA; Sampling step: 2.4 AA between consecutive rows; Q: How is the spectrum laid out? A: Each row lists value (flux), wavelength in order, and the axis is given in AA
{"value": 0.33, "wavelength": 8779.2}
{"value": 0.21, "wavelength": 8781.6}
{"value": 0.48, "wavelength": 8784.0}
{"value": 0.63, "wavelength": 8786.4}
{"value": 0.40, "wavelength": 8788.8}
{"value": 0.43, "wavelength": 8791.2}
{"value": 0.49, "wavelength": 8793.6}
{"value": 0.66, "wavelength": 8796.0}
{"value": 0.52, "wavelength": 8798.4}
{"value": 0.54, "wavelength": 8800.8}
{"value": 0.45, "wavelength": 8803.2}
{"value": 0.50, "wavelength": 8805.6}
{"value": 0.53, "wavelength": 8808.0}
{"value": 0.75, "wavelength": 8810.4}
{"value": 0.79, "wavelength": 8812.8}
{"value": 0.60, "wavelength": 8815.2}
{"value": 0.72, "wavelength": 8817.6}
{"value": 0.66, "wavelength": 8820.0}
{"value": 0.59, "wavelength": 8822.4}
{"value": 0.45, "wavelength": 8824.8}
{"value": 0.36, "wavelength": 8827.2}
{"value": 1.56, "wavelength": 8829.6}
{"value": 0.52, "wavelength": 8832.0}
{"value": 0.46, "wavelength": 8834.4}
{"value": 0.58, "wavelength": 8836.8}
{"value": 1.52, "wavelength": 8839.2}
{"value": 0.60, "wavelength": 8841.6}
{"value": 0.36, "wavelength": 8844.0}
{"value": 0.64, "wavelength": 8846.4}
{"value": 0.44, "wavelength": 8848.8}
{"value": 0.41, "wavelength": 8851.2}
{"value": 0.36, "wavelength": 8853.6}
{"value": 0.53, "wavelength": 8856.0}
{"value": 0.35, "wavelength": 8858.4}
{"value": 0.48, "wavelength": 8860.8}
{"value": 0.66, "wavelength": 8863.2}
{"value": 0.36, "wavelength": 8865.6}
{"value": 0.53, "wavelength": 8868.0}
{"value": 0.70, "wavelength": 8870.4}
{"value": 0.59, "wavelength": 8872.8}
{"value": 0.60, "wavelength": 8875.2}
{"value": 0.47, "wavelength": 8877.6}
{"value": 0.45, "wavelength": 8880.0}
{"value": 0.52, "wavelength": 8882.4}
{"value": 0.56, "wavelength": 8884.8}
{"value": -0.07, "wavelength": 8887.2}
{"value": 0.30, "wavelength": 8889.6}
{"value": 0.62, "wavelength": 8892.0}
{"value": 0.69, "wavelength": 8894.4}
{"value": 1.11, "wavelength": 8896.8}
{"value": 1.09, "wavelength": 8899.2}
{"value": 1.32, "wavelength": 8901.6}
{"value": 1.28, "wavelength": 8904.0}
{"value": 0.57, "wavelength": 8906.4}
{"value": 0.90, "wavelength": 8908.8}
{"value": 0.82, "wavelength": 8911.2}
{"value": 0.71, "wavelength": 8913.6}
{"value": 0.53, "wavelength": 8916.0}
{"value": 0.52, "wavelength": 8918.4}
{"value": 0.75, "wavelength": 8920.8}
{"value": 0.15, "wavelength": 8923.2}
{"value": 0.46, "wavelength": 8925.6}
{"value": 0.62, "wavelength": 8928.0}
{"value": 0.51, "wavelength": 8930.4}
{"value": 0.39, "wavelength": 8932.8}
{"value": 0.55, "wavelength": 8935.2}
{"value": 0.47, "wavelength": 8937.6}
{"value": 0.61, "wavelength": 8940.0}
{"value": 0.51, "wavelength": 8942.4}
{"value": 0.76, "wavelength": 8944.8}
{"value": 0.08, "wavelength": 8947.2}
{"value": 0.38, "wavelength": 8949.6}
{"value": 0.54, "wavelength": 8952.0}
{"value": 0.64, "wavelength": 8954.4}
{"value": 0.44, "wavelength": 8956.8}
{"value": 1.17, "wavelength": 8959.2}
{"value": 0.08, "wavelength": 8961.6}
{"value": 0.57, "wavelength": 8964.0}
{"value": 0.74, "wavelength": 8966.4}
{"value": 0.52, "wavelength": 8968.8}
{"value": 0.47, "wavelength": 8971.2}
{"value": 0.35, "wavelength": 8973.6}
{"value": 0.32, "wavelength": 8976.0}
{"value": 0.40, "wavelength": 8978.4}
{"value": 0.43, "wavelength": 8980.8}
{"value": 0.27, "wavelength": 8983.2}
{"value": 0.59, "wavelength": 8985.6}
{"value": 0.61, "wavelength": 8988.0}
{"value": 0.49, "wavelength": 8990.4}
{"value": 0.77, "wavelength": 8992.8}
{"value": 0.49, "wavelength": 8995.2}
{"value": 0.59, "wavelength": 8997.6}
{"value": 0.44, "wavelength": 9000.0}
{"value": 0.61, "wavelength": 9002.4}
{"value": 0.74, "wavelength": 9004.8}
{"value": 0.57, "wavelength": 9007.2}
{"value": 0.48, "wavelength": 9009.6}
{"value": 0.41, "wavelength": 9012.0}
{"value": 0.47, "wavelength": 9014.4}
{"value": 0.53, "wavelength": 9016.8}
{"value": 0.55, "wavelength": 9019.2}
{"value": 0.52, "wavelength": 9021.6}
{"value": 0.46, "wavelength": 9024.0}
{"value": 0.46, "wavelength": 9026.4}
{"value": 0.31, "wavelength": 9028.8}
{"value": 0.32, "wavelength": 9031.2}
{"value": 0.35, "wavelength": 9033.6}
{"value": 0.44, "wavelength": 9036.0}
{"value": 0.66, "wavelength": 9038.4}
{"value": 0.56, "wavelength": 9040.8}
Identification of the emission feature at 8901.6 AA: [O III] 5007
